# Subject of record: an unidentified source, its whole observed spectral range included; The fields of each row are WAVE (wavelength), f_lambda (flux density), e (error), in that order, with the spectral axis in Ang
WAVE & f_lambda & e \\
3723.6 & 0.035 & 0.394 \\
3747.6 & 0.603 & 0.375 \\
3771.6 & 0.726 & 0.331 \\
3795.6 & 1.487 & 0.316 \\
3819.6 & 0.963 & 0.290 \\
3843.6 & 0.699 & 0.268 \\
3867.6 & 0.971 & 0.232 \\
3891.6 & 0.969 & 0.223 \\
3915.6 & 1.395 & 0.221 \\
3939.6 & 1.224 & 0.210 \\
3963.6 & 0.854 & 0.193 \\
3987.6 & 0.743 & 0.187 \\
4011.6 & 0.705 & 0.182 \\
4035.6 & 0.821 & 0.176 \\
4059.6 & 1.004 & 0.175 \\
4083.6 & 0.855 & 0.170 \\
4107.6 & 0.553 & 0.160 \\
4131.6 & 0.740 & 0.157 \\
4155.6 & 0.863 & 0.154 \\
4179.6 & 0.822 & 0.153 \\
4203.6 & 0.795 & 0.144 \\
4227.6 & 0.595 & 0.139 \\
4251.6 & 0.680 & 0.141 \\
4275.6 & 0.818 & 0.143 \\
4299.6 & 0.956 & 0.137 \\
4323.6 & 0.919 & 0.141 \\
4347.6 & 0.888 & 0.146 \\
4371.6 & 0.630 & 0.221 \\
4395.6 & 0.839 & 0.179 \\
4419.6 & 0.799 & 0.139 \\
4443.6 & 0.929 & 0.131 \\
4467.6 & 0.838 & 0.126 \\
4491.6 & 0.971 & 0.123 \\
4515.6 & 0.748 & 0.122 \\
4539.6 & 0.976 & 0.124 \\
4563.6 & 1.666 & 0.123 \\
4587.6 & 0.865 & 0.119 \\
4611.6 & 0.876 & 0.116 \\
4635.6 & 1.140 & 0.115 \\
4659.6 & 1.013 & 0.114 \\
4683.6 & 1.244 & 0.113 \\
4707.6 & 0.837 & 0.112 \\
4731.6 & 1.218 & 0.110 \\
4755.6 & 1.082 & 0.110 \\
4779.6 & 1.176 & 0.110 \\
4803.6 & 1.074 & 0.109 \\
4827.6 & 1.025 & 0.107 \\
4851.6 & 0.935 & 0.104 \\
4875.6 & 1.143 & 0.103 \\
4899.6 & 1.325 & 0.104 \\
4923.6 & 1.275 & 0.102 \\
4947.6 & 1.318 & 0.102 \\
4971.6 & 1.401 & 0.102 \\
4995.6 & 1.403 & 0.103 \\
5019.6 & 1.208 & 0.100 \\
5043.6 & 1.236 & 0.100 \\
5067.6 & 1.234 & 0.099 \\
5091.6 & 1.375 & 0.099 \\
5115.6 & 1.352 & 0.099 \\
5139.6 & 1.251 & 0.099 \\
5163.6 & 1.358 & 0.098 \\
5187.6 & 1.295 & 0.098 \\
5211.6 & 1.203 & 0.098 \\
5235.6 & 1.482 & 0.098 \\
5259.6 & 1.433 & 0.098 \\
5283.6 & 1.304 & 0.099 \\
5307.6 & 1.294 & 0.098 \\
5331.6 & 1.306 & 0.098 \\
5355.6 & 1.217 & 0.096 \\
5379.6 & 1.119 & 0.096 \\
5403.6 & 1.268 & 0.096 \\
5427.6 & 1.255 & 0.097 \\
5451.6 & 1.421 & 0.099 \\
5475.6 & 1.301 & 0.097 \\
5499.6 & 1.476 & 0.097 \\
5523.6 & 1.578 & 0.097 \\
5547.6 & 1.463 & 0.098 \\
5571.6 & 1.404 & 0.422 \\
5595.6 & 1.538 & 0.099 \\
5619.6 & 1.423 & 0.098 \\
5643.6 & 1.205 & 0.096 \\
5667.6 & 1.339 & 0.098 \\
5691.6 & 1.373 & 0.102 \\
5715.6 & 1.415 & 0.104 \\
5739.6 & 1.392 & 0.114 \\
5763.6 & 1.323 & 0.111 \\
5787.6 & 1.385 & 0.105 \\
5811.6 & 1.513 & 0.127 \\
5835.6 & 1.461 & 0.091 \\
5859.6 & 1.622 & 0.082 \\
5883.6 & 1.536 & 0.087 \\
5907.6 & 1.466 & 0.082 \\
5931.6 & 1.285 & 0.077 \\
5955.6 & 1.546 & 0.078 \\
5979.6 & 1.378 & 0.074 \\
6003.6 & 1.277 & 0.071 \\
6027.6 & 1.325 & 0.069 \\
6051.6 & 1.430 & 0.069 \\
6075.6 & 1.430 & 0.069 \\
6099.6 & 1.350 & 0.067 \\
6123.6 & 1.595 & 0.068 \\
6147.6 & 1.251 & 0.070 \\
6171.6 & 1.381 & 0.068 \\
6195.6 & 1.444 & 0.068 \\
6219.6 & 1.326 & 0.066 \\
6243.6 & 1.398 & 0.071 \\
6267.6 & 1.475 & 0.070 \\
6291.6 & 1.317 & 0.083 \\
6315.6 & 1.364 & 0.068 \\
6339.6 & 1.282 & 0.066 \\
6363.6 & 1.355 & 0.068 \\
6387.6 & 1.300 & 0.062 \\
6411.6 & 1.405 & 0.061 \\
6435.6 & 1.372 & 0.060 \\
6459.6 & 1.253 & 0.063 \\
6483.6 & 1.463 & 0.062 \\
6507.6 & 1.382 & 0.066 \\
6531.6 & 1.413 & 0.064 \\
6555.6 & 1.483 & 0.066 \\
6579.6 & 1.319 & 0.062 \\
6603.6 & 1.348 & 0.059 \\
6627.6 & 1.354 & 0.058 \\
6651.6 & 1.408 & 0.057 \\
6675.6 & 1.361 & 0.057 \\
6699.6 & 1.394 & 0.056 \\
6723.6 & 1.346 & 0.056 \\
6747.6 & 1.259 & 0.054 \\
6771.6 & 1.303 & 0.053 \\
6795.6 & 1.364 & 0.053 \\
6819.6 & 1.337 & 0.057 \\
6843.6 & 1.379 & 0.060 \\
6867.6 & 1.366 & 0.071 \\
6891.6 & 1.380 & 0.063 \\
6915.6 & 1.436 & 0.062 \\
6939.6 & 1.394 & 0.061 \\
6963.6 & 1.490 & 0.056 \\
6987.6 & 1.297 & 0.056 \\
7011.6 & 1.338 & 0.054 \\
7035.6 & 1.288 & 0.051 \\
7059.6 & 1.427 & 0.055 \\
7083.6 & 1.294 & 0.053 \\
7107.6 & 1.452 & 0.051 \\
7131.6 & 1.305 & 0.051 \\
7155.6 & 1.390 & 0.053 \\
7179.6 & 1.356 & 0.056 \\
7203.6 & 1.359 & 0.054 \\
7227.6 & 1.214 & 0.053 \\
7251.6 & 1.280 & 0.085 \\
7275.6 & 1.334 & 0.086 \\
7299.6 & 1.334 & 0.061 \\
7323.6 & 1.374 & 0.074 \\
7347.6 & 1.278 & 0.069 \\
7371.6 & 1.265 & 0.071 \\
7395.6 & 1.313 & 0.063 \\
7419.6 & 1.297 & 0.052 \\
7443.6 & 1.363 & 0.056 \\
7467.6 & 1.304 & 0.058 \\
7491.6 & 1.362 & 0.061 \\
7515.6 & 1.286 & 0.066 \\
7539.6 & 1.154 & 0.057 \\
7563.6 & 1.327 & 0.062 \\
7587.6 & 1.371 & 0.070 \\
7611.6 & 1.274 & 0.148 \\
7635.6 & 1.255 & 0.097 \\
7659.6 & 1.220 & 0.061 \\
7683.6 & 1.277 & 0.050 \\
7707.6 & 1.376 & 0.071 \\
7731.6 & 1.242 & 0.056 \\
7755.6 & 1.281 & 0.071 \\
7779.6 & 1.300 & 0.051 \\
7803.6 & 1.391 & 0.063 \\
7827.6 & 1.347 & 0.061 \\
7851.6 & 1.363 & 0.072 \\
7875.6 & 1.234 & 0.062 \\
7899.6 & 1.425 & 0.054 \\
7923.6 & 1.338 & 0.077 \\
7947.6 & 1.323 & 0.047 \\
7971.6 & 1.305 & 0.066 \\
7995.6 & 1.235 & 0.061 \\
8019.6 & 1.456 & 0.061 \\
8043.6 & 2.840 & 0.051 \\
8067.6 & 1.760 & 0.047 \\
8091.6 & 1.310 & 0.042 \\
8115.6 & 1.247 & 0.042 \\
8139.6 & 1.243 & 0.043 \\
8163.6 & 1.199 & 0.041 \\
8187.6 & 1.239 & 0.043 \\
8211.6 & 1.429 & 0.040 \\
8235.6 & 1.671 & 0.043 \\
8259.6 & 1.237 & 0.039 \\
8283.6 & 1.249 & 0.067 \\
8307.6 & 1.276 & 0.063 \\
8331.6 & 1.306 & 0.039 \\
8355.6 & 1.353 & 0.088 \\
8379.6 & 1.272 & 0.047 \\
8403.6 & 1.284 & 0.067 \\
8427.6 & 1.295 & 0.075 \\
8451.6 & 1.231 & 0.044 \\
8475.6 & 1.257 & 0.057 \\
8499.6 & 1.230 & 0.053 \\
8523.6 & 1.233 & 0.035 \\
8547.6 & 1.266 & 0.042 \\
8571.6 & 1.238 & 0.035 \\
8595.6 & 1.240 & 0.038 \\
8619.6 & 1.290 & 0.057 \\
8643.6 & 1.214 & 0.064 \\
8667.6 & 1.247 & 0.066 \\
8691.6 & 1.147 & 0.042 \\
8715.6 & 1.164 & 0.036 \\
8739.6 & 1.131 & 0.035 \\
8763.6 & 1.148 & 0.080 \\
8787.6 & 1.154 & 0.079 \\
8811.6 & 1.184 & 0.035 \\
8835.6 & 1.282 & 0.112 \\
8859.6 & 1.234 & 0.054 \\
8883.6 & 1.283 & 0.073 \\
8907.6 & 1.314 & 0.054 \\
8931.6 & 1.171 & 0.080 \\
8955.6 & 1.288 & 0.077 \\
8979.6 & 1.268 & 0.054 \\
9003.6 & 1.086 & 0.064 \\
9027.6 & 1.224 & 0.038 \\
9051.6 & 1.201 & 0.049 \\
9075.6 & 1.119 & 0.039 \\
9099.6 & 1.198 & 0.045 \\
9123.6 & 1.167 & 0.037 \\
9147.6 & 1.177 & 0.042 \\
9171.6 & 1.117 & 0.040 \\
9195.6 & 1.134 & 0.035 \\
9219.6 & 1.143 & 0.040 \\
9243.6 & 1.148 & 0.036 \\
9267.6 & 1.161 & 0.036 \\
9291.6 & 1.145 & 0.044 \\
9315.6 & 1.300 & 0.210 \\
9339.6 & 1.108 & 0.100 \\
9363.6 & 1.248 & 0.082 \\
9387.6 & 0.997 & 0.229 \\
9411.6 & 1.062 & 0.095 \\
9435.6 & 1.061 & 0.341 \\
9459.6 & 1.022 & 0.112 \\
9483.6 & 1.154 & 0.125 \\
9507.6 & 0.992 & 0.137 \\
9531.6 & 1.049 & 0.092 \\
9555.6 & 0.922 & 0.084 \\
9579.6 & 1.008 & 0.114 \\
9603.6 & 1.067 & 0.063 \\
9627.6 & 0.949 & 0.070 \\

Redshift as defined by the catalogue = 0.224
